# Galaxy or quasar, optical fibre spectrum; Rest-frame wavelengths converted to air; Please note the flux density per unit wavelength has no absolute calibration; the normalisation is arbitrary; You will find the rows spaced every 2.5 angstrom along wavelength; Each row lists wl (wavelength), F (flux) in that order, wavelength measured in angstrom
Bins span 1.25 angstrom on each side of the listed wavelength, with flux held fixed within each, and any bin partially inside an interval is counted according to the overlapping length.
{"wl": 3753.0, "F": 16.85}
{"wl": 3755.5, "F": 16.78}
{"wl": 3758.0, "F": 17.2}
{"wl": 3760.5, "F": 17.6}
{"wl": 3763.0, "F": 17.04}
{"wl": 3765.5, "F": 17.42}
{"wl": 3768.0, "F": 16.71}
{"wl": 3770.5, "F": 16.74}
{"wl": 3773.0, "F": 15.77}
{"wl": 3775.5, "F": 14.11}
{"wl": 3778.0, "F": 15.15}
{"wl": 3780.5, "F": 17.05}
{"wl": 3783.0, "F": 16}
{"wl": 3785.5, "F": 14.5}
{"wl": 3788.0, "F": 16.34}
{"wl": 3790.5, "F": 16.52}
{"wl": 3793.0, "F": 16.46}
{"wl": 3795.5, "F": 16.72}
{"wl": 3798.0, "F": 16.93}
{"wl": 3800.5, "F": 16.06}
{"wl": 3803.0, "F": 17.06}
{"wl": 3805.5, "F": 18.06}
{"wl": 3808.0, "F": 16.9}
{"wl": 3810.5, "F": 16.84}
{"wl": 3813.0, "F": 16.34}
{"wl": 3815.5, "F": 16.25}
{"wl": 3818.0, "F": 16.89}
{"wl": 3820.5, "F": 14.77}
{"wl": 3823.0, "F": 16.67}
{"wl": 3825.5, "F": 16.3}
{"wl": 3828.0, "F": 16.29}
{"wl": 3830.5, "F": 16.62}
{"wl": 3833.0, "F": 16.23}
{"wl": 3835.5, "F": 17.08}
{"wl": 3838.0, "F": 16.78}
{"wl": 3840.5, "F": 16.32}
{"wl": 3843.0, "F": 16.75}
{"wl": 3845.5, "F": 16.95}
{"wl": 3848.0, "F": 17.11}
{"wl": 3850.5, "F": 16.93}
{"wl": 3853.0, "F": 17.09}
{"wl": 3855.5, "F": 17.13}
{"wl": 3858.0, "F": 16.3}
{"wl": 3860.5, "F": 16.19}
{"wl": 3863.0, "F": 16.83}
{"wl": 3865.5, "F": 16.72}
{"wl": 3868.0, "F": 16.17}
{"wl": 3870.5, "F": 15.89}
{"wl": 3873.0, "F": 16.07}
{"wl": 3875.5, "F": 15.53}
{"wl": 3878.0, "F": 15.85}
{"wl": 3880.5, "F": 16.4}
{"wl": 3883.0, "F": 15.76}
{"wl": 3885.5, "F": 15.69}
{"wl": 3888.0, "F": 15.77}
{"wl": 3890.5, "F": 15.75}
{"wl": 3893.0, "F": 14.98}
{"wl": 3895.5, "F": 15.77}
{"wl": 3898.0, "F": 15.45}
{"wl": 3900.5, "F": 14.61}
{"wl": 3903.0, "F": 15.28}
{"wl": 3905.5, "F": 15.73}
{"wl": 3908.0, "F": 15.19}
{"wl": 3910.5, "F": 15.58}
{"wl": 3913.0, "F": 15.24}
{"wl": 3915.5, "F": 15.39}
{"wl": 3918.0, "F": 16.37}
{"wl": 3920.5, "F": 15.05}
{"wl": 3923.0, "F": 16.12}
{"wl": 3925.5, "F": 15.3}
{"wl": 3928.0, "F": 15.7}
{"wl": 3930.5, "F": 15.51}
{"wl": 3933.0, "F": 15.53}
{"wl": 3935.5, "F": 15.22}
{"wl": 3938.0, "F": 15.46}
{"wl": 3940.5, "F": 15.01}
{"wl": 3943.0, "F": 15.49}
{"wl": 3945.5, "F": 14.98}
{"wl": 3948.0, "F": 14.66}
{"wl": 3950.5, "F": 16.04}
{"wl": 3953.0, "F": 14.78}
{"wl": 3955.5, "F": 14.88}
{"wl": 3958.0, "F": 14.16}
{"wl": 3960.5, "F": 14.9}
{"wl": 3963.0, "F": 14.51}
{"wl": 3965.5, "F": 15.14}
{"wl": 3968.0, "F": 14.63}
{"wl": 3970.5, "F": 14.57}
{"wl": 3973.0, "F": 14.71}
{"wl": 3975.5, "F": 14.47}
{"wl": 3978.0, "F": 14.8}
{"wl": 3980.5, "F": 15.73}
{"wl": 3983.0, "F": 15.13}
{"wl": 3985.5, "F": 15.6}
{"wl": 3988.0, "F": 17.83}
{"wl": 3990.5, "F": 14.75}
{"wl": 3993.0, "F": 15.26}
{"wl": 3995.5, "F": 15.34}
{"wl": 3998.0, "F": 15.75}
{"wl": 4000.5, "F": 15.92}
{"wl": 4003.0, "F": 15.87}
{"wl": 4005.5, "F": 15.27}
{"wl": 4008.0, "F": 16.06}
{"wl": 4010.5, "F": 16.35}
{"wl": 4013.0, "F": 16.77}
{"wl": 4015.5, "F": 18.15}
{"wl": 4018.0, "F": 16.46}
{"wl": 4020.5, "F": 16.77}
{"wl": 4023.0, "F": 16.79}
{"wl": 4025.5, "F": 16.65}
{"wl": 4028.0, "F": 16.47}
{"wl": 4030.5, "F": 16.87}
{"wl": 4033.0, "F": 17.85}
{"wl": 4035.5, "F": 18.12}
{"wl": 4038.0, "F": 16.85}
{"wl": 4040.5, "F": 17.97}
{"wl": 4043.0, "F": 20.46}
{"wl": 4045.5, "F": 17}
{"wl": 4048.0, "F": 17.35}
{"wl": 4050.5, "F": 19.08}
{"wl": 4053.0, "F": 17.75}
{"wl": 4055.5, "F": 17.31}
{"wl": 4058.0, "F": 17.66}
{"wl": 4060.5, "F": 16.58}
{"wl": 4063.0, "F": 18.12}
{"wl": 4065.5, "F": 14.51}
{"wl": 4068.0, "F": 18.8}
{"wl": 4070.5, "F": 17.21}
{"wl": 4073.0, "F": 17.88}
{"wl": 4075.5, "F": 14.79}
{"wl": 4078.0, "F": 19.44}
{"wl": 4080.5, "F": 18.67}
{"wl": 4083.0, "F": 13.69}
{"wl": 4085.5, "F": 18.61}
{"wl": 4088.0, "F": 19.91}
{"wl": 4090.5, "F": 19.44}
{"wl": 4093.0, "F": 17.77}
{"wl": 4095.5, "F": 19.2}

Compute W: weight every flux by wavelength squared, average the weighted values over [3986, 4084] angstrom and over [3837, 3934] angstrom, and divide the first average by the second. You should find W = 1.14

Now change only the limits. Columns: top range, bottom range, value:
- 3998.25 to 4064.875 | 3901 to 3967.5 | 1.18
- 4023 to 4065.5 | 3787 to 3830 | 1.19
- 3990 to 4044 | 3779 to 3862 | 1.11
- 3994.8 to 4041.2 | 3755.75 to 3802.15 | 1.15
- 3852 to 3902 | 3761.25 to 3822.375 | 1.02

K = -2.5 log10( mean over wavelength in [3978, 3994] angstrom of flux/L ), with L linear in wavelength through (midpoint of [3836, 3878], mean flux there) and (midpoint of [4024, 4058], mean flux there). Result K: 0.110 mag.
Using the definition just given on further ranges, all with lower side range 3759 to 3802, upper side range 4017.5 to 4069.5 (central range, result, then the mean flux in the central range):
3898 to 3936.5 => 0.10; 15.5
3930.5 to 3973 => 0.14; 15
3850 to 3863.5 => -0.01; 16.7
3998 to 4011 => 0.09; 15.9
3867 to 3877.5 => 0.05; 15.9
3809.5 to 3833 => 0.01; 16.3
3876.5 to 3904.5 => 0.08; 15.6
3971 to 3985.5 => 0.14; 15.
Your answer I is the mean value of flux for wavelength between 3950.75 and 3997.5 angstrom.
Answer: 15.1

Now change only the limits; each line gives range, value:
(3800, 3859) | 16.7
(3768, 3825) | 16.3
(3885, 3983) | 15.2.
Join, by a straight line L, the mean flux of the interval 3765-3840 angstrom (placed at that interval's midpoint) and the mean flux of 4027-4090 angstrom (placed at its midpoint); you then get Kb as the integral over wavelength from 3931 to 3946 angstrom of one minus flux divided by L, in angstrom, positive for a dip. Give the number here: 1.5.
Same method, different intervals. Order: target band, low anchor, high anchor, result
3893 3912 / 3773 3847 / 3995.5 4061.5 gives 1.5 angstrom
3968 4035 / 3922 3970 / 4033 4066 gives 2.1 angstrom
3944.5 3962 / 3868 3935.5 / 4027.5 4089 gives 1.4 angstrom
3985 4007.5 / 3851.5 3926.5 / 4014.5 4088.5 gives 1.5 angstrom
